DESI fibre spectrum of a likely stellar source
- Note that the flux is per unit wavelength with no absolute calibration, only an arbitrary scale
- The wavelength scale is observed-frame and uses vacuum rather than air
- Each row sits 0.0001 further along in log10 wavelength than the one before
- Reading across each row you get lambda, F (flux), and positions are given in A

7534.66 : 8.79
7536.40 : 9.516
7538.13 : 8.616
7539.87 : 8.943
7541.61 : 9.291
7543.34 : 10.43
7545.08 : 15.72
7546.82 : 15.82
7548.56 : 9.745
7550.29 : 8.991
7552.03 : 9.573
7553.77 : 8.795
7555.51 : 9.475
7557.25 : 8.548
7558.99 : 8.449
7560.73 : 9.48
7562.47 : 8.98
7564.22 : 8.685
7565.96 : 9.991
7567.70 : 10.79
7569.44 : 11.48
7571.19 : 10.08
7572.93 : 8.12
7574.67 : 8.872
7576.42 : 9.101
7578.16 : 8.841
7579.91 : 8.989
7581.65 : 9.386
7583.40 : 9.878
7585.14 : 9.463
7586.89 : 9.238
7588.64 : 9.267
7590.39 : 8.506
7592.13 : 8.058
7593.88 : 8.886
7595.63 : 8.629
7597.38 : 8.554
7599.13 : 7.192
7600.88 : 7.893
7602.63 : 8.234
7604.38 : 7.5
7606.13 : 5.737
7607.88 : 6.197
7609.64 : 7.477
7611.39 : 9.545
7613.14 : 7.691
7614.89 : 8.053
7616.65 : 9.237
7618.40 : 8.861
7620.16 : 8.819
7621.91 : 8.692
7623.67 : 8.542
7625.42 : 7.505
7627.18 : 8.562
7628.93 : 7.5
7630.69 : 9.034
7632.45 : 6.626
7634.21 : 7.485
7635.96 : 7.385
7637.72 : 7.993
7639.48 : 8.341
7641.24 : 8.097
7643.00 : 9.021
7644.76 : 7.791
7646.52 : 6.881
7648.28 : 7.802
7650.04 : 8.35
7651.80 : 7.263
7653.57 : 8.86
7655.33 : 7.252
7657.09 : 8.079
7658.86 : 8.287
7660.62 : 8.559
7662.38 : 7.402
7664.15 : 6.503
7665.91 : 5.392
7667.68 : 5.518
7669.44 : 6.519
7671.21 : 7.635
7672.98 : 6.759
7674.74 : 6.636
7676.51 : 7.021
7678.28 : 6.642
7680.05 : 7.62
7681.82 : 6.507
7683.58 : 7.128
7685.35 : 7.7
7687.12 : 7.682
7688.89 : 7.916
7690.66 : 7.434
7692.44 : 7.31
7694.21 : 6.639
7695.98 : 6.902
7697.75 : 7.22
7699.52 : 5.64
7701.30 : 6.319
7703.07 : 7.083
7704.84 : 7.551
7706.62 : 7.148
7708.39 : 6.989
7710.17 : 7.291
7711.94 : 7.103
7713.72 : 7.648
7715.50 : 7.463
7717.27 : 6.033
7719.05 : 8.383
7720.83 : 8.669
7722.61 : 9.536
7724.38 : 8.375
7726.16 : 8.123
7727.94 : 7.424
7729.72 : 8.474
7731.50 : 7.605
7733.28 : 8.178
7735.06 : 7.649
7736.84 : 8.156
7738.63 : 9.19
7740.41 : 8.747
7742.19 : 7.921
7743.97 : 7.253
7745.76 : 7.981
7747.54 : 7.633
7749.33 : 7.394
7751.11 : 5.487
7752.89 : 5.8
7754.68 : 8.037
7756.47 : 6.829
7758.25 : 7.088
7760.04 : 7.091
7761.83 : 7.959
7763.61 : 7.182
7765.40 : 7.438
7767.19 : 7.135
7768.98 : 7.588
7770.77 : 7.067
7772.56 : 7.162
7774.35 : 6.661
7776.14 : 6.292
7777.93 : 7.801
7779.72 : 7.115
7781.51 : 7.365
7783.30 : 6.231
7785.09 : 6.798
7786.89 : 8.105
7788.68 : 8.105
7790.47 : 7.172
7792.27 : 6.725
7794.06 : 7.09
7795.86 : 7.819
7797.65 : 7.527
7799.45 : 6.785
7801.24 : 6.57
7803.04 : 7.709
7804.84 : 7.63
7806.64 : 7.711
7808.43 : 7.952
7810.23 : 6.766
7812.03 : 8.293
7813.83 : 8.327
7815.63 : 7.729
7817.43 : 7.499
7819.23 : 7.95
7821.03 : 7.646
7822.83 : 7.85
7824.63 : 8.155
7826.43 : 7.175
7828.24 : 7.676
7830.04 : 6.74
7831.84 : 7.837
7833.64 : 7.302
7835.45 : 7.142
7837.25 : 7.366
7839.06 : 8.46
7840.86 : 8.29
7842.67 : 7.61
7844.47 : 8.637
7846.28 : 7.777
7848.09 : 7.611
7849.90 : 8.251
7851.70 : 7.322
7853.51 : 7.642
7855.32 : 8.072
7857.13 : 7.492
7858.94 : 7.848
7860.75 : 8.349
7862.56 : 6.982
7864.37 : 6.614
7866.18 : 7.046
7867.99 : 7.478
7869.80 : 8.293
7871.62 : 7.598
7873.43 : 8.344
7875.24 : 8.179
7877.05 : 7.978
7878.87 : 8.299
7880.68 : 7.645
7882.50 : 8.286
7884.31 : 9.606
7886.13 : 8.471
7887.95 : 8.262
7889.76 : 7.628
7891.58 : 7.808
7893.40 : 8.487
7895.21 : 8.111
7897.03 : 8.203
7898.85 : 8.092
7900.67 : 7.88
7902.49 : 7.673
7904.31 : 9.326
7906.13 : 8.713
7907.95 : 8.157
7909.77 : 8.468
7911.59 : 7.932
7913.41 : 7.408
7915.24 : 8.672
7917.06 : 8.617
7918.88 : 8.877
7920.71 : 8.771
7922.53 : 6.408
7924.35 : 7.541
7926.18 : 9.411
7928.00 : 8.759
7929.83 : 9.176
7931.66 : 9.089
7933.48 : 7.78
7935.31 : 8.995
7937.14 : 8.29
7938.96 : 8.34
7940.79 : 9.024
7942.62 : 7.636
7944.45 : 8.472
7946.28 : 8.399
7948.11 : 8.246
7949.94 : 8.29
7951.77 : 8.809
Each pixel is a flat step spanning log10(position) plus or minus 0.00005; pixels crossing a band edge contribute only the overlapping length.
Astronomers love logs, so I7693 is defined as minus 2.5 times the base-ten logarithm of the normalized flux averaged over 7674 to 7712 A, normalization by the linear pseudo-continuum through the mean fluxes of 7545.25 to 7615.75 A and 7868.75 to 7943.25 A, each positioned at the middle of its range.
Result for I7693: 0.23 mag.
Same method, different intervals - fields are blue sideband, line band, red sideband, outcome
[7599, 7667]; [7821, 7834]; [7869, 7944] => 0.08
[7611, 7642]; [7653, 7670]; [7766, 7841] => 0.12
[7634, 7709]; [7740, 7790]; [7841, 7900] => 0.05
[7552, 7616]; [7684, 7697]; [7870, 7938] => 0.17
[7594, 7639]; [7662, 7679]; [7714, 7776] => 0.19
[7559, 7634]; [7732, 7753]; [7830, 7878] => 0.06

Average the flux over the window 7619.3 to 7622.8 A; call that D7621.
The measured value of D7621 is 8.75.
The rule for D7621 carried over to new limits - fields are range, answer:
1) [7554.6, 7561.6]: 8.99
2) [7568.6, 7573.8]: 9.88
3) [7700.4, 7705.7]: 6.98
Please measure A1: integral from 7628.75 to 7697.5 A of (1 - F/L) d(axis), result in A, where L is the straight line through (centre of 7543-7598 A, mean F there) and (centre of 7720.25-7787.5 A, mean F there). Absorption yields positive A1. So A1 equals 9.31 A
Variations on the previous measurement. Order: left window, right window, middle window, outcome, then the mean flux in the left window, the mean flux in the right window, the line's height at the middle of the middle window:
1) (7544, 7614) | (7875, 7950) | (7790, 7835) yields 5.58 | 9.15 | 8.32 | 8.57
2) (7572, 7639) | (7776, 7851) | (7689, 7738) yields 2.47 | 8.31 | 7.55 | 7.91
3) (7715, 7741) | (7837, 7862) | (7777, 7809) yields 2.70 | 8.14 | 7.91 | 8.02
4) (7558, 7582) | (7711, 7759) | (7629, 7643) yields 1.29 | 9.37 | 7.71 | 8.71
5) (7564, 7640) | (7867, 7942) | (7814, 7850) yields 2.63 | 8.52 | 8.29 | 8.35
